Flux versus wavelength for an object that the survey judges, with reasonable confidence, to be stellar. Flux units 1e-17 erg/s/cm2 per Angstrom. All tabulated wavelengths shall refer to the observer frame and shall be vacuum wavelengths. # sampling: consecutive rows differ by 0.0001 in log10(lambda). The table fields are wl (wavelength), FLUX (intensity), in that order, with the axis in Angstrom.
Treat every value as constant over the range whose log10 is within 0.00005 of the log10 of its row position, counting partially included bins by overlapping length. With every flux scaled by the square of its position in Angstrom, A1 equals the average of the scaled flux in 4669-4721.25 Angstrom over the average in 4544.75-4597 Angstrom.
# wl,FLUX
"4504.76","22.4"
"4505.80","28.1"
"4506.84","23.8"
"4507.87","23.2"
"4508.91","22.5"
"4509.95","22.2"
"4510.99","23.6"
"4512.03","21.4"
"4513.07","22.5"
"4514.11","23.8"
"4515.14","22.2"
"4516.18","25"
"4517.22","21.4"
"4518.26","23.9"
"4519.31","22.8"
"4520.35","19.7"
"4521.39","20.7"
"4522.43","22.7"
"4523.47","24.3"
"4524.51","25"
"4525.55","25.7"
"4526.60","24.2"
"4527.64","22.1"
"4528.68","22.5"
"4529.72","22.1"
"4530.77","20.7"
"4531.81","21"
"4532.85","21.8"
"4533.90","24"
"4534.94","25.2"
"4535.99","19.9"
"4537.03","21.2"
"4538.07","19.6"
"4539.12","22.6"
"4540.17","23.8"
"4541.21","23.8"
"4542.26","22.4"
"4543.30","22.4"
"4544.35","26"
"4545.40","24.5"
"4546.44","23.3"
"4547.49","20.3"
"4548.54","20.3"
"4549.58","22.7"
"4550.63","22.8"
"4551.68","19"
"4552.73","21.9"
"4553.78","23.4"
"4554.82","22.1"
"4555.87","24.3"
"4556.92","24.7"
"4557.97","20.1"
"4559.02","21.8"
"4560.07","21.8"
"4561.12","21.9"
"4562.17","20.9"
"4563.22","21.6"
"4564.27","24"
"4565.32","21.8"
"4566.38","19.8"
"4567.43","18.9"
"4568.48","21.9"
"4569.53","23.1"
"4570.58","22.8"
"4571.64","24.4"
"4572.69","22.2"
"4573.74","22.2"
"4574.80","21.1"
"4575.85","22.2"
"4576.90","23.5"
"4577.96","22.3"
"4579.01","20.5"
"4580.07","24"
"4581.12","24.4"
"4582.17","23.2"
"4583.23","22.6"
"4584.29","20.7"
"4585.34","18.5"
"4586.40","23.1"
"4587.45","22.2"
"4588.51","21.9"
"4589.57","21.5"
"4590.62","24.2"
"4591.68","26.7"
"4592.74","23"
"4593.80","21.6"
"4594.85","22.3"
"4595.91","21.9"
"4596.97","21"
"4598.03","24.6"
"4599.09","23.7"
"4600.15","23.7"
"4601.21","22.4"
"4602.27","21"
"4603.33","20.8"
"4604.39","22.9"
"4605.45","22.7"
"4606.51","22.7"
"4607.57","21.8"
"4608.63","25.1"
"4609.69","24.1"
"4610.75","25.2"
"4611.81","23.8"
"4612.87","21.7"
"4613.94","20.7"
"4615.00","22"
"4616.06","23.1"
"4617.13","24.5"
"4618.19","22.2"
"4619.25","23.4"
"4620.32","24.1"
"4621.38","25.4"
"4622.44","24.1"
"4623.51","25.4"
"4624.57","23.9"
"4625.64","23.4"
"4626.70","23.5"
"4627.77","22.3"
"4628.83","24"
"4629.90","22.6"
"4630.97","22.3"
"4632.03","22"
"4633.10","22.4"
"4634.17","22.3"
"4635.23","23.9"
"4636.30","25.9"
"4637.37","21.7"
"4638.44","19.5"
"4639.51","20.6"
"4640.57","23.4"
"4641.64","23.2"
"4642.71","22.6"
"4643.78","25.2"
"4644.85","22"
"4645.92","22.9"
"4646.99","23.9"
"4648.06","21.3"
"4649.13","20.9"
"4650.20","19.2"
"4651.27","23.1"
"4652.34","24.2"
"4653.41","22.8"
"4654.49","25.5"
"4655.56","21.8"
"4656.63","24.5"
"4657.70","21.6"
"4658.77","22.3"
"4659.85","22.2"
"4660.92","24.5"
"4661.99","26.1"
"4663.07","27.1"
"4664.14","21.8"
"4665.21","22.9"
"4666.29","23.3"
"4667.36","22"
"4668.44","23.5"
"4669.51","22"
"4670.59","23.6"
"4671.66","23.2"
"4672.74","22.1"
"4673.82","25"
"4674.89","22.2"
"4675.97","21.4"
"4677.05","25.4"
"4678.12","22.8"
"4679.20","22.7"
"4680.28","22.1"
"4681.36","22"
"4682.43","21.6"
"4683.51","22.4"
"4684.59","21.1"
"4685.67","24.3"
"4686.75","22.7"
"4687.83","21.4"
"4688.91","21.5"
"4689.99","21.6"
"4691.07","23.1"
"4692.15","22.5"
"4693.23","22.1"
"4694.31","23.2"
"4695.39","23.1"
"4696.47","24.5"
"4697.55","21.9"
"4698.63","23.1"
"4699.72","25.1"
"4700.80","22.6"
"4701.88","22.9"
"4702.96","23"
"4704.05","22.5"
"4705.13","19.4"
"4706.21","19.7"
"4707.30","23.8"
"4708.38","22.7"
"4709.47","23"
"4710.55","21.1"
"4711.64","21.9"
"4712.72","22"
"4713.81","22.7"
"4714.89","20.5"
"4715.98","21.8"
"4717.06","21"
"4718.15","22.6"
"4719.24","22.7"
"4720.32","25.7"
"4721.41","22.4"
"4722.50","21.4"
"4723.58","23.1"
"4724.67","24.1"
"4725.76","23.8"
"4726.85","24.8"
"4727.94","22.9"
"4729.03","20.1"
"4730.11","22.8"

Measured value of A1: 1.1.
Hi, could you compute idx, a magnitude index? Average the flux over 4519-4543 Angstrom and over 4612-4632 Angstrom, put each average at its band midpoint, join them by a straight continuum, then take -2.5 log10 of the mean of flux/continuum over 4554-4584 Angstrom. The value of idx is 0.03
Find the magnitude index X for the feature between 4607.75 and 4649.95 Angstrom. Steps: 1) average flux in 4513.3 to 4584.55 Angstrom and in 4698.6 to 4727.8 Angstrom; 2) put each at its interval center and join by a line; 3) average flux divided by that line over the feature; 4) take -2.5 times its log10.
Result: -0.03 mag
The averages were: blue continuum 22.4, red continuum 22.6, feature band 23.1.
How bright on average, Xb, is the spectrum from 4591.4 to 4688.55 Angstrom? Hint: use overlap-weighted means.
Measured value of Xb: 23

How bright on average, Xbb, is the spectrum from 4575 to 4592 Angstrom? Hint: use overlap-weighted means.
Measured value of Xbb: 22.5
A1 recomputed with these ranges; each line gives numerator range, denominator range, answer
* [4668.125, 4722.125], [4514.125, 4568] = 1.08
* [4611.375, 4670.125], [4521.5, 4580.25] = 1.07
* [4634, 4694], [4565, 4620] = 1.04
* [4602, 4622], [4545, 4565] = 1.07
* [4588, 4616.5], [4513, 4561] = 1.04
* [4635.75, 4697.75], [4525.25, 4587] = 1.07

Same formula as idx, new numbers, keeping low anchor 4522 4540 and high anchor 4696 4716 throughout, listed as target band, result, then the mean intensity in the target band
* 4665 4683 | -0.02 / 22.8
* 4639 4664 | -0.03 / 23.1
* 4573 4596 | 0.00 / 22.4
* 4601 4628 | -0.03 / 23.2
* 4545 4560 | 0.02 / 22.2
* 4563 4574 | 0.02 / 22.1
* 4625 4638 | -0.03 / 23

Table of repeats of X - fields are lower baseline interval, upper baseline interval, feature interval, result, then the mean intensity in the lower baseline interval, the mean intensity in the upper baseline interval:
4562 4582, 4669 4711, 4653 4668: -0.05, 22.2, 22.6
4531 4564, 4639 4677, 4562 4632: -0.01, 22.3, 23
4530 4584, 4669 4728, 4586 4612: -0.03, 22.3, 22.6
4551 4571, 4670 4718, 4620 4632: -0.07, 21.9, 22.5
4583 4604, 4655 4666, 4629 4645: 0.02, 22.4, 23.5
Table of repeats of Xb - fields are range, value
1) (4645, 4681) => 23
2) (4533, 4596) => 22.3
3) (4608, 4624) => 23.6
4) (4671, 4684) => 22.8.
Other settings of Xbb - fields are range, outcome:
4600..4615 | 22.7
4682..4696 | 22.4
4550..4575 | 22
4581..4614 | 22.7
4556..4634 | 22.7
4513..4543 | 22.6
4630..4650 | 22.5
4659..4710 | 22.8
